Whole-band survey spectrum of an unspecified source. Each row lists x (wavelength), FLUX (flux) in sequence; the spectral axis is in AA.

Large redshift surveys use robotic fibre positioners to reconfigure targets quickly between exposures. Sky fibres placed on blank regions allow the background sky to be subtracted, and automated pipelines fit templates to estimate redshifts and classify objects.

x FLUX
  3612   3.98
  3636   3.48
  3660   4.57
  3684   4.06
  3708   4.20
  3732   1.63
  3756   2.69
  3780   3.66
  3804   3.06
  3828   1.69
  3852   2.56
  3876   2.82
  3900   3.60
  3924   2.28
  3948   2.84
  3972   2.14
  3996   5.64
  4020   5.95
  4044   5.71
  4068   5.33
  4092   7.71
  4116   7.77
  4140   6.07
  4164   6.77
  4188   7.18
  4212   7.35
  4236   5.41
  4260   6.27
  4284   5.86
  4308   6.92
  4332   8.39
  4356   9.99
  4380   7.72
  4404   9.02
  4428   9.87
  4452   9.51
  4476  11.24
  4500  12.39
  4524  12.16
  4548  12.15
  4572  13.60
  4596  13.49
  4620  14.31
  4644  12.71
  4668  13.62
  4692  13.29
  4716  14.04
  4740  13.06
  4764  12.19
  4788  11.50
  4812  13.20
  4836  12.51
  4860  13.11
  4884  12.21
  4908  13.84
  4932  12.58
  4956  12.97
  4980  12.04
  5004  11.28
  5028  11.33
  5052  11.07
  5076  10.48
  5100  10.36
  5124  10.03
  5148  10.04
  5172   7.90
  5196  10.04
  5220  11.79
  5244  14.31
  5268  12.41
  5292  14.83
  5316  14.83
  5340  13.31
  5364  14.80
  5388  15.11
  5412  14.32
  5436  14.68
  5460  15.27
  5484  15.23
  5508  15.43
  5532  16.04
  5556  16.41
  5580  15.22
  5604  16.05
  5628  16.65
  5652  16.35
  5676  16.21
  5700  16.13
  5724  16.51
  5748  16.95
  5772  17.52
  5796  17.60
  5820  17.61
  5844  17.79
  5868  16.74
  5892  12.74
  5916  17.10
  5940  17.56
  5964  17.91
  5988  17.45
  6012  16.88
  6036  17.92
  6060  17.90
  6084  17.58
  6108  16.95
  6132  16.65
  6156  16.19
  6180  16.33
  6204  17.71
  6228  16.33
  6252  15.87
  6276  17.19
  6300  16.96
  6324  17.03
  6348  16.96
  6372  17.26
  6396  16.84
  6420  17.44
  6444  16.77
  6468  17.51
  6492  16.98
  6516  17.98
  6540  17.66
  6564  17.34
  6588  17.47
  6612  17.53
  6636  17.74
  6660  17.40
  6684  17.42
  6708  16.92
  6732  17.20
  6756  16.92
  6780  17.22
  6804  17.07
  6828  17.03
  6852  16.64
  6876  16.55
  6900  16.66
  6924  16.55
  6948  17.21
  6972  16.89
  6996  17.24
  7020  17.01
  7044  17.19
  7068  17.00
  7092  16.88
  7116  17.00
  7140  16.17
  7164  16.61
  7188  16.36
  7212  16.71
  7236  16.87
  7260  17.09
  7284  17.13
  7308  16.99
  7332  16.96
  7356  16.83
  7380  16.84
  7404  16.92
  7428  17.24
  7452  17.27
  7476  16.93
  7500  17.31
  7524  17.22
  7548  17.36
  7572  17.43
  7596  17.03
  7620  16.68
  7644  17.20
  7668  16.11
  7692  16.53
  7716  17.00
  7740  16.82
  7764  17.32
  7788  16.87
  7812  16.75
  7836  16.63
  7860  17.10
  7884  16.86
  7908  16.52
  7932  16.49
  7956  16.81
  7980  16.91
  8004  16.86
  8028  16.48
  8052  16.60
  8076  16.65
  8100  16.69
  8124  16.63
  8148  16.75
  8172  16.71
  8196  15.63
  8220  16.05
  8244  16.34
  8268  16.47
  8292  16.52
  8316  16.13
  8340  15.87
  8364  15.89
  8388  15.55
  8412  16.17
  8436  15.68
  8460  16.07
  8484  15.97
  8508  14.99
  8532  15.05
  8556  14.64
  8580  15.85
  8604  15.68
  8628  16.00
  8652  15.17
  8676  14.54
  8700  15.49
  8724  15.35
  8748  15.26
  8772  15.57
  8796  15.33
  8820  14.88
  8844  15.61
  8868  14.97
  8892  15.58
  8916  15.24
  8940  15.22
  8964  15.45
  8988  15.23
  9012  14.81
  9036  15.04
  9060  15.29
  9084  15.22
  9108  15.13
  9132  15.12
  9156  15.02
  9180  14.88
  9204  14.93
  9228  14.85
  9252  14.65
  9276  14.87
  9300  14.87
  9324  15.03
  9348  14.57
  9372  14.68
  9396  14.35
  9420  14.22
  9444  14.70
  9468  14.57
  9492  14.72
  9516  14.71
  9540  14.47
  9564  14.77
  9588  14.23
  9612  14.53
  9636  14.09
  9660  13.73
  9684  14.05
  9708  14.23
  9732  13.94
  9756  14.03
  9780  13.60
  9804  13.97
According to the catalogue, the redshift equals 0.00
